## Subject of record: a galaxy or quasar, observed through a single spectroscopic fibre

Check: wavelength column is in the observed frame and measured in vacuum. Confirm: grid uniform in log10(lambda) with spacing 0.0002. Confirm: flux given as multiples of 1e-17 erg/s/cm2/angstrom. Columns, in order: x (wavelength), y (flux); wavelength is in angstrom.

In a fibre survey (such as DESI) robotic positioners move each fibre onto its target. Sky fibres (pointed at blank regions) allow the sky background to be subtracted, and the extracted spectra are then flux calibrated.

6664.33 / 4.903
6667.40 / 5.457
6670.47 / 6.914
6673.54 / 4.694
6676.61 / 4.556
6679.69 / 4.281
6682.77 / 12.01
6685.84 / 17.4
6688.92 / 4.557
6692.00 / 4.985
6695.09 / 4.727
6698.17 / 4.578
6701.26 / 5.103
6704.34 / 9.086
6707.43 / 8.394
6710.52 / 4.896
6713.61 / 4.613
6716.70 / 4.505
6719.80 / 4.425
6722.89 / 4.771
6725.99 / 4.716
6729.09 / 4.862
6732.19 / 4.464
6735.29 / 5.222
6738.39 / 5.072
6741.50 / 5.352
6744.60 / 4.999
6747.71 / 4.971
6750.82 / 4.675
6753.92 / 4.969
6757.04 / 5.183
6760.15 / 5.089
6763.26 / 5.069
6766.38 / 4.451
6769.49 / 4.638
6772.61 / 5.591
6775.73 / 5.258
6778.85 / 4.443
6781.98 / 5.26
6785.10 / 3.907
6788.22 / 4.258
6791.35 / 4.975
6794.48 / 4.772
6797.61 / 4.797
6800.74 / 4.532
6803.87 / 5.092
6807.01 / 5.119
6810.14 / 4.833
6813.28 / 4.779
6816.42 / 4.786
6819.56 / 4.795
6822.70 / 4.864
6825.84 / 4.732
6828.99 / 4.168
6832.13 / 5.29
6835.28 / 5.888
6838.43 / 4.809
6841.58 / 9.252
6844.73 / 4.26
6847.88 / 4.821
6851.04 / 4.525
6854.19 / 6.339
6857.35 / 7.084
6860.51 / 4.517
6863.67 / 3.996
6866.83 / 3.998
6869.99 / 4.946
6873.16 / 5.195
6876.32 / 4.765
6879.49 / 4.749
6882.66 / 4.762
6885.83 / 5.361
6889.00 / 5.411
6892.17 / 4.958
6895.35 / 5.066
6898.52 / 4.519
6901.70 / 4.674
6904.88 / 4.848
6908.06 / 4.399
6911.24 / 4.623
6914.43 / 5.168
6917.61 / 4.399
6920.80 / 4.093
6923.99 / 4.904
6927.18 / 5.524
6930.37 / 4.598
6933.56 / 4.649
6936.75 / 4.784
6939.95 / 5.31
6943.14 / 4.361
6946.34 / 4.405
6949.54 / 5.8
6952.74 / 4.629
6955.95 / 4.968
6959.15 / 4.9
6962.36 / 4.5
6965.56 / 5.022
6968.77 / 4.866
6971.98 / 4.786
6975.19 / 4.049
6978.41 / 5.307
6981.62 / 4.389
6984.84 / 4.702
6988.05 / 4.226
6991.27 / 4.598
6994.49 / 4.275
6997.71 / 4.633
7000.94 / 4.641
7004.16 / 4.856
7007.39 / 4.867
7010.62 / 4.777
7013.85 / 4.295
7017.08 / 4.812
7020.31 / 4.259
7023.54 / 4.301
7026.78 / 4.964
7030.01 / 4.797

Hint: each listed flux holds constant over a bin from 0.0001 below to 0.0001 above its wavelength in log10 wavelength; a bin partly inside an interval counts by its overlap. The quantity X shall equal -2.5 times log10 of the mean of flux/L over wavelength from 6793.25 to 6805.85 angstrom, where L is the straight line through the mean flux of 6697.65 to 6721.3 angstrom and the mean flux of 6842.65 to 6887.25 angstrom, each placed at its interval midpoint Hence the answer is 0.109 mag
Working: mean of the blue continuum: 5.75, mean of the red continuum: 5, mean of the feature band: 4.81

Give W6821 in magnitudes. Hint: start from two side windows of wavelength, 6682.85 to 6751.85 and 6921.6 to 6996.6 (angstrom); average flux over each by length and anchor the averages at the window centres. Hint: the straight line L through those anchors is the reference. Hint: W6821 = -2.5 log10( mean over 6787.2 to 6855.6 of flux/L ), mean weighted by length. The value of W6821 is 0.06 mag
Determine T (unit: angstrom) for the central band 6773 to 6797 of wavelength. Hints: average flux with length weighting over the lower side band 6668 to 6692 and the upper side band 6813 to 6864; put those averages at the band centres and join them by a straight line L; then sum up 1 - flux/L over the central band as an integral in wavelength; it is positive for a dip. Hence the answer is 5.1 angstrom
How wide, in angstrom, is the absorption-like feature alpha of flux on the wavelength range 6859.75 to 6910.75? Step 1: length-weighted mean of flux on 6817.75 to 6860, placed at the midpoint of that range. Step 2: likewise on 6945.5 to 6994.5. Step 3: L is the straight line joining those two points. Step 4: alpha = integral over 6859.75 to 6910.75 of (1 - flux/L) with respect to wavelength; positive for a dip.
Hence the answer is 4.1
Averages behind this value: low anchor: 5.42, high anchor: 4.73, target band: 4.76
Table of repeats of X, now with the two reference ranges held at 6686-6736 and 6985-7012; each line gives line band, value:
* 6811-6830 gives 0.111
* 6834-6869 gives -0.059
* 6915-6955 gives 0.006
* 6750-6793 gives 0.113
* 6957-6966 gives -0.013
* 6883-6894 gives -0.043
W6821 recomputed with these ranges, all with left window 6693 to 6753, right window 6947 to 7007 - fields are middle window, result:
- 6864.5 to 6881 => 0.05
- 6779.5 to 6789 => 0.14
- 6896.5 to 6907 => 0.04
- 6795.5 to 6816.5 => 0.05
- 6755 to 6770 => 0.05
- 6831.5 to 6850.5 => -0.14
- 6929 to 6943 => 0.00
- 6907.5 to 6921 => 0.06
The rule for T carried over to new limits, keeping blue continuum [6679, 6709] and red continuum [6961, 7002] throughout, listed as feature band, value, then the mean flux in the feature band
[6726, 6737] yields 3.6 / 4.83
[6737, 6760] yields 6.5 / 5.03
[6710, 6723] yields 4.9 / 4.61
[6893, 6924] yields 4.1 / 4.66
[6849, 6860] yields 0.3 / 5.79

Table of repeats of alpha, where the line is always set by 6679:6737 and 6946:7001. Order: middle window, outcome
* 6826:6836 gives 0.94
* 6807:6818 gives 1.52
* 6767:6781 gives 2.11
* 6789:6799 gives 1.61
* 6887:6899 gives 0.29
